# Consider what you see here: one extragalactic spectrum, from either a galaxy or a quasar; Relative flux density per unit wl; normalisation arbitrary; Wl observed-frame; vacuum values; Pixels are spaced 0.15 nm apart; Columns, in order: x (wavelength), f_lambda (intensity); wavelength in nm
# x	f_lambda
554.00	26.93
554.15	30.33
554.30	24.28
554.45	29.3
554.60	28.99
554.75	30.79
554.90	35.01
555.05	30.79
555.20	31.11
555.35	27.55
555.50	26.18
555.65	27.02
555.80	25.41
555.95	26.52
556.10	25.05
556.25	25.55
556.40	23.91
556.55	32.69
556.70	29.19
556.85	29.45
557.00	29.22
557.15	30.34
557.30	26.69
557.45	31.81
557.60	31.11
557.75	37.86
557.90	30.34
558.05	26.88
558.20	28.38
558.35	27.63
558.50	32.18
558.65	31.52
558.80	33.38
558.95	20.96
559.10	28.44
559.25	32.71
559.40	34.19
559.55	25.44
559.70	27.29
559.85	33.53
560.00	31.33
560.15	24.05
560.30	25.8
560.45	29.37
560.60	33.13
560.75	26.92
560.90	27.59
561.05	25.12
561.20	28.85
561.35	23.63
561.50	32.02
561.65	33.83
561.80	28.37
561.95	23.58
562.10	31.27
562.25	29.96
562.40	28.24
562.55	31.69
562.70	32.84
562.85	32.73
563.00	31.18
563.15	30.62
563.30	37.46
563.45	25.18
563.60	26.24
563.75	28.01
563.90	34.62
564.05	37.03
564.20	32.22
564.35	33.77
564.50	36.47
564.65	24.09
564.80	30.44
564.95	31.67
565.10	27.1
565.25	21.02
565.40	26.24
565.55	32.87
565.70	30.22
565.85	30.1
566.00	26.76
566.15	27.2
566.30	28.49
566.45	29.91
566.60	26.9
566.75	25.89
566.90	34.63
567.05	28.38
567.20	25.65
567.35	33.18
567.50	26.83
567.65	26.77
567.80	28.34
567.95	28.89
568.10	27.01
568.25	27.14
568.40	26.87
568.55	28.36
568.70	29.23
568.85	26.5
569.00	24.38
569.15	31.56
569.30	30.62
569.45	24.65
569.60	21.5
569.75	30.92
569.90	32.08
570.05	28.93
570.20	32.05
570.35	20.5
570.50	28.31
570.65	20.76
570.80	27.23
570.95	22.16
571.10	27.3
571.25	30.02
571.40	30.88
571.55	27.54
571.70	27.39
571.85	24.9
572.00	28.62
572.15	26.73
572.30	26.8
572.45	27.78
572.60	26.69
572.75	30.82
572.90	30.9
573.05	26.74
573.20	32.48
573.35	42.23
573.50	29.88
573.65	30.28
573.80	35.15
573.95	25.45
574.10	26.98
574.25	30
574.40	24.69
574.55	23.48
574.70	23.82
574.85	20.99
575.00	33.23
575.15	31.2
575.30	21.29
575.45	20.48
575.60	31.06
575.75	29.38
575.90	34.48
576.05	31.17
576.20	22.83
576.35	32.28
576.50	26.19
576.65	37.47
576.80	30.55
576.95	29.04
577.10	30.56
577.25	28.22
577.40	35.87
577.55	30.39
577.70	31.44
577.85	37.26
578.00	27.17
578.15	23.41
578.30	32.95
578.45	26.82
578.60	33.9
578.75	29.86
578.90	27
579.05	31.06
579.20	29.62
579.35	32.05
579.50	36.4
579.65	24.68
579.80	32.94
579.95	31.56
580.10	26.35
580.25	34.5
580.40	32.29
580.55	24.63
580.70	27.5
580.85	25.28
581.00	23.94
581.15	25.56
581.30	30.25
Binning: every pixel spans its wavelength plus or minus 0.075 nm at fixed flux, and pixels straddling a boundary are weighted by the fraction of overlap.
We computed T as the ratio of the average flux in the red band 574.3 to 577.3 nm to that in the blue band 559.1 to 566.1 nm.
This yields 0.9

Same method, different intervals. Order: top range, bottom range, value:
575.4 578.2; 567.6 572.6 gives 1.10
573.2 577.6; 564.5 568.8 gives 1.03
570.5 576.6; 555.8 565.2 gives 0.95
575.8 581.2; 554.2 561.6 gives 1.03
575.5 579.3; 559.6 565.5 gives 1.03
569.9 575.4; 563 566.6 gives 0.93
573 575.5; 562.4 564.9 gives 0.90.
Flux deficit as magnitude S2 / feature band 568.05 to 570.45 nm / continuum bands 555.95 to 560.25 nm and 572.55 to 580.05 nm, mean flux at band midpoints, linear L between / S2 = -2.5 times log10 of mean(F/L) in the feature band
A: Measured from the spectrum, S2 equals 0.07 mag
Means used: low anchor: 29.3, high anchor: 29.7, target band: 27.7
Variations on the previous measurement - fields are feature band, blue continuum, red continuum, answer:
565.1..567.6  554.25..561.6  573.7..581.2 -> 0.03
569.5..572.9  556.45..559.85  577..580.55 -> 0.11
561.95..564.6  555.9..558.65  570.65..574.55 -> -0.09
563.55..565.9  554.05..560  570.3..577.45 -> -0.05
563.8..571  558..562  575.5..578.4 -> 0.04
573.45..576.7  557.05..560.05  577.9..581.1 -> 0.05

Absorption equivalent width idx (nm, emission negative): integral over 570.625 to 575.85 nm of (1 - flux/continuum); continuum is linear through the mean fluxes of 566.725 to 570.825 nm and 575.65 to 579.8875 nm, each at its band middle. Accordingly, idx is 0.212 nm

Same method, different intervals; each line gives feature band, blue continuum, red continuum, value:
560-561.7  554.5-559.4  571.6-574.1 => 0.06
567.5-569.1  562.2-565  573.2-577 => 0.16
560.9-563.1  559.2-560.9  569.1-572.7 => -0.04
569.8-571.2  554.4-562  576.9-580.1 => 0.15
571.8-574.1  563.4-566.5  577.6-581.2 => -0.01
